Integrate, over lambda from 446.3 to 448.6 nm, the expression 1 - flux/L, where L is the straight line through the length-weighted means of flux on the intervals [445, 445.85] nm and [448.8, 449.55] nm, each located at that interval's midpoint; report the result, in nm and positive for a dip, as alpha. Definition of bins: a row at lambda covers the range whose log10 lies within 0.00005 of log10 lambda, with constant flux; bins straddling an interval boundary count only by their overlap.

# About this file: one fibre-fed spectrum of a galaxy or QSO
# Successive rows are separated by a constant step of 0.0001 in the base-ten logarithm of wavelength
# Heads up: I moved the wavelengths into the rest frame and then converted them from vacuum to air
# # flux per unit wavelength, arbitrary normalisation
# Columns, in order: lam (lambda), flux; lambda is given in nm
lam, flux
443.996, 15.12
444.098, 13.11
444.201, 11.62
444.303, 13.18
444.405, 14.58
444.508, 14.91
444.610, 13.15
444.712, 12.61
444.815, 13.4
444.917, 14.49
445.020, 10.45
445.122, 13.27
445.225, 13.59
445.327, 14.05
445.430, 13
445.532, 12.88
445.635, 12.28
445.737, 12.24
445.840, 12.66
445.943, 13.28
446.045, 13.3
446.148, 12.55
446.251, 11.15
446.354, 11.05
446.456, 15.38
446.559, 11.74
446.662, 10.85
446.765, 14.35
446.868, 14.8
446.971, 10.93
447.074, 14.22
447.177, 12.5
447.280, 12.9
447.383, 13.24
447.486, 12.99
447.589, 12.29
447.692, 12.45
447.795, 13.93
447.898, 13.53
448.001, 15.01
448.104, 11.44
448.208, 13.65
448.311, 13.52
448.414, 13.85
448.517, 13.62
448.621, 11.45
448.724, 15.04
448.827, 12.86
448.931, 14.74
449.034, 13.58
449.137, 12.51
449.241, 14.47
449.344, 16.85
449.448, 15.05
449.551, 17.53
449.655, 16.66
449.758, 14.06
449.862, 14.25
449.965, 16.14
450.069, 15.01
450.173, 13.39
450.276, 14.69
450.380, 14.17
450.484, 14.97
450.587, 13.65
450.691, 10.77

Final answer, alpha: 0.113 nm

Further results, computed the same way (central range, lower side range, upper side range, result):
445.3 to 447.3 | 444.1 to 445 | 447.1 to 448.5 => 0.074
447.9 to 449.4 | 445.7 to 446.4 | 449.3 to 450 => 0.108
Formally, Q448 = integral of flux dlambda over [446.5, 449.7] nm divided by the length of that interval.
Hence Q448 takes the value 13.6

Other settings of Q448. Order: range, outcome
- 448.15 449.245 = 13.5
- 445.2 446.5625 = 12.8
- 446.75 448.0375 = 13.3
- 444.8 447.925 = 12.9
